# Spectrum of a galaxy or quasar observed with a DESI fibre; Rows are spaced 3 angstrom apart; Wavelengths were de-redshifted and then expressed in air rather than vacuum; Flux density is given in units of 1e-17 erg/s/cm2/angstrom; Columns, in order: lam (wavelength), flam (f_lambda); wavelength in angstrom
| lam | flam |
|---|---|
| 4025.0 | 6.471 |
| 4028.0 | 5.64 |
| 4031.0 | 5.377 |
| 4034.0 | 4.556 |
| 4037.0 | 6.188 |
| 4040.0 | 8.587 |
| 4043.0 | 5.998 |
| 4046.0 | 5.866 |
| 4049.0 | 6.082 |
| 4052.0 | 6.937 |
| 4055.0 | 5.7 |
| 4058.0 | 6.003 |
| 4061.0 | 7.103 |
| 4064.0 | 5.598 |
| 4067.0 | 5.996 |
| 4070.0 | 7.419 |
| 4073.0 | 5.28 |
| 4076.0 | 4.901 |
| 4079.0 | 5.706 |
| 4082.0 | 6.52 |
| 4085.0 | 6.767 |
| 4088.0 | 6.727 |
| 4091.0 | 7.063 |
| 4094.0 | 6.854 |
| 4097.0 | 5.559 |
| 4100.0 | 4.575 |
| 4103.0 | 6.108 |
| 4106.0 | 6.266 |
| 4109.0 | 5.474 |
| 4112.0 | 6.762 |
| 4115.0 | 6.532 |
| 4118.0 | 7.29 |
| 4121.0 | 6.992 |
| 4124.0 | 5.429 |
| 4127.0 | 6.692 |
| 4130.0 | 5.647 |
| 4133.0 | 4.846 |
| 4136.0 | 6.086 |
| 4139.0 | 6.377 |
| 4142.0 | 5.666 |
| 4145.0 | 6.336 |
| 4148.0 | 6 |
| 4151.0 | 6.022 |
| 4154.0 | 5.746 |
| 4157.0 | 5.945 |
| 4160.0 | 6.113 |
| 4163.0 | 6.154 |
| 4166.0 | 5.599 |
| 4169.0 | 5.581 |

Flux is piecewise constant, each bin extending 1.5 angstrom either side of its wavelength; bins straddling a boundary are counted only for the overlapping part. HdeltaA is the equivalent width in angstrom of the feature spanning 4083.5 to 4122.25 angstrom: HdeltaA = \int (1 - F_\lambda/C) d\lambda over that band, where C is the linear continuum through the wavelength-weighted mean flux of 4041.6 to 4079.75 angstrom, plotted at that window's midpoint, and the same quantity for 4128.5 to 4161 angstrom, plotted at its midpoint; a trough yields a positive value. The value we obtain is -2.7 angstrom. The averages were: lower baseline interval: 6.05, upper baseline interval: 5.89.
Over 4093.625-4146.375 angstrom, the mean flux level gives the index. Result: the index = 6.07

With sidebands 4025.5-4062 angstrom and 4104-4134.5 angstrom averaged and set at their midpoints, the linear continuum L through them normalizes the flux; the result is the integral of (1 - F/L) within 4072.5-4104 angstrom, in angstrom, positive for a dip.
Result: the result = 0.78 angstrom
